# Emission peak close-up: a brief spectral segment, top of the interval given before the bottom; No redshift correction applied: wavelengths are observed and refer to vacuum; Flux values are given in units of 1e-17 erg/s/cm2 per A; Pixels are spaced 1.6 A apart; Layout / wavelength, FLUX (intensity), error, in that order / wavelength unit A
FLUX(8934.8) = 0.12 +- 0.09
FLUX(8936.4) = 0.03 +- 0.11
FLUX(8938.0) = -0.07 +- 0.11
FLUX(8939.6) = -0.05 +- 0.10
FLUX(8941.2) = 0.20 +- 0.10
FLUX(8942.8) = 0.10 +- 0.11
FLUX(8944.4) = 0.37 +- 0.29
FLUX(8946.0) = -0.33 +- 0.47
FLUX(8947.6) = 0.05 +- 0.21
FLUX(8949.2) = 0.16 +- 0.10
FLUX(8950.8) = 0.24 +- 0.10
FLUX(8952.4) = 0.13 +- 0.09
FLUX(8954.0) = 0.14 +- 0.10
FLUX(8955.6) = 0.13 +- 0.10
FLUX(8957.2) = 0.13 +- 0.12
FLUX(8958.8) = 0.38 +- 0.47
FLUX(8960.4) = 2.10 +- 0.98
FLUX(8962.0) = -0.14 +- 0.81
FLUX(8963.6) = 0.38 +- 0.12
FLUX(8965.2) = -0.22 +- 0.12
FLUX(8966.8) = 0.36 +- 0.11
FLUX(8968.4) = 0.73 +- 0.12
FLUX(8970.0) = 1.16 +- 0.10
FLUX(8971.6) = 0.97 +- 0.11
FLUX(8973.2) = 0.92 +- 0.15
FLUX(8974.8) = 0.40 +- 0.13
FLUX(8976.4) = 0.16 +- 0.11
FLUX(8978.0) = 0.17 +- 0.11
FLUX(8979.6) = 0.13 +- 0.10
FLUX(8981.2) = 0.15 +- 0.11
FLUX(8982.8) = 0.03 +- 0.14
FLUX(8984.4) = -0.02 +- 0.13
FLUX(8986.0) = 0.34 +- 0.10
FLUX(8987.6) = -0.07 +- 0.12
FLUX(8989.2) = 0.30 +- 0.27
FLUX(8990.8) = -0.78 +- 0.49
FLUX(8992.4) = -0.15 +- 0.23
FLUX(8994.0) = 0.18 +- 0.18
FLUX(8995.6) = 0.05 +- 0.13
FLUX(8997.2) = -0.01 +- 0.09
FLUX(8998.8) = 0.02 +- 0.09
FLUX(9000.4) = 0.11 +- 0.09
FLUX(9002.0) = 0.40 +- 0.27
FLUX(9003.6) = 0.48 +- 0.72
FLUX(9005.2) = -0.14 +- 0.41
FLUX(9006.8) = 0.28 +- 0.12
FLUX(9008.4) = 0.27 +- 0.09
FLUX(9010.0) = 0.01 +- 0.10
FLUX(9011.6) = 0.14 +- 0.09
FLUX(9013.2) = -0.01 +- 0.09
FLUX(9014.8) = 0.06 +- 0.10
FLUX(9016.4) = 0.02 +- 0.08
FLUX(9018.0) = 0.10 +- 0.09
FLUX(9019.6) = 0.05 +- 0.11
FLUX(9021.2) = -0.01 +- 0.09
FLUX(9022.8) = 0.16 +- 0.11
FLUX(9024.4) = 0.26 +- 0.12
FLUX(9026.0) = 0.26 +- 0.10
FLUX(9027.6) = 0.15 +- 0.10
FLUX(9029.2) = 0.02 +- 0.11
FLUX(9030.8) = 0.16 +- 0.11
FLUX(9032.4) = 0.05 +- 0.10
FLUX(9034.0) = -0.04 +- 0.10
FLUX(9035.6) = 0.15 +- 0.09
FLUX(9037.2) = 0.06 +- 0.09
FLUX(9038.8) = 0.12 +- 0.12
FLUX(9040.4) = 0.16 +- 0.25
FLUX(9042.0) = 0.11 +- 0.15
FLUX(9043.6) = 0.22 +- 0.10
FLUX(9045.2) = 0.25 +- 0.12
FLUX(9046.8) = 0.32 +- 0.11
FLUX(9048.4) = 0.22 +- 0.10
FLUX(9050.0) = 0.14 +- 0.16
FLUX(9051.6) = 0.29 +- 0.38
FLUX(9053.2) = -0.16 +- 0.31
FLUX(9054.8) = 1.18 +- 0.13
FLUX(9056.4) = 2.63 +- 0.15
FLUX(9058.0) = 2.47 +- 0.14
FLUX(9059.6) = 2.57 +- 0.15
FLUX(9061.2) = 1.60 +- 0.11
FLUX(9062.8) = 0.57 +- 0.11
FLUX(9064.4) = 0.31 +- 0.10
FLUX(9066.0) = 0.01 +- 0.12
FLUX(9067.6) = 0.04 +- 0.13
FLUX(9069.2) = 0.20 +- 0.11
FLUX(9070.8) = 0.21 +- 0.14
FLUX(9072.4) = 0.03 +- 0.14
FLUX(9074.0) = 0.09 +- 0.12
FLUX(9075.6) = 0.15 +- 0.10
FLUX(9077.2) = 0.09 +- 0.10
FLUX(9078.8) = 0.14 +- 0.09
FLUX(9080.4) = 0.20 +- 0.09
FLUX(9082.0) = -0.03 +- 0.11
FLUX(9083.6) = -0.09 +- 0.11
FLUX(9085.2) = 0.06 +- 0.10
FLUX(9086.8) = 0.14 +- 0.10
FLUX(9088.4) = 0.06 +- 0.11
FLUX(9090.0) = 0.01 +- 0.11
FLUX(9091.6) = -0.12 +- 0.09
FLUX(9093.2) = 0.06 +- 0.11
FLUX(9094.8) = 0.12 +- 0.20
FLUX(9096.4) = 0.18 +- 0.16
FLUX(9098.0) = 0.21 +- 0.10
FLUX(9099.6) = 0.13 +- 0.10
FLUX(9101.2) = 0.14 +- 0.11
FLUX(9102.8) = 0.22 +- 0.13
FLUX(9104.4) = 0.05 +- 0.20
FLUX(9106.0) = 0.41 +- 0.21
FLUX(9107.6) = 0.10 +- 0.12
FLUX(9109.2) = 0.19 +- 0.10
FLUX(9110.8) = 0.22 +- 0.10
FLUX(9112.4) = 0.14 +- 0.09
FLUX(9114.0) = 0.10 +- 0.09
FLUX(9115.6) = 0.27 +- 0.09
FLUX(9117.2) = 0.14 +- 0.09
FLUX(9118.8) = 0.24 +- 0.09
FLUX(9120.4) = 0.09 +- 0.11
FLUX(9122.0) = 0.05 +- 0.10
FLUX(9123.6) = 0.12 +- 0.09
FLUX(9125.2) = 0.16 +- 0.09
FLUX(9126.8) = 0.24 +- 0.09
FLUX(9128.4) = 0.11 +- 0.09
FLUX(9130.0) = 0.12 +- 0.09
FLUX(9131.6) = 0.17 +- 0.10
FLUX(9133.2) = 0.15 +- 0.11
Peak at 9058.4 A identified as [O III]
